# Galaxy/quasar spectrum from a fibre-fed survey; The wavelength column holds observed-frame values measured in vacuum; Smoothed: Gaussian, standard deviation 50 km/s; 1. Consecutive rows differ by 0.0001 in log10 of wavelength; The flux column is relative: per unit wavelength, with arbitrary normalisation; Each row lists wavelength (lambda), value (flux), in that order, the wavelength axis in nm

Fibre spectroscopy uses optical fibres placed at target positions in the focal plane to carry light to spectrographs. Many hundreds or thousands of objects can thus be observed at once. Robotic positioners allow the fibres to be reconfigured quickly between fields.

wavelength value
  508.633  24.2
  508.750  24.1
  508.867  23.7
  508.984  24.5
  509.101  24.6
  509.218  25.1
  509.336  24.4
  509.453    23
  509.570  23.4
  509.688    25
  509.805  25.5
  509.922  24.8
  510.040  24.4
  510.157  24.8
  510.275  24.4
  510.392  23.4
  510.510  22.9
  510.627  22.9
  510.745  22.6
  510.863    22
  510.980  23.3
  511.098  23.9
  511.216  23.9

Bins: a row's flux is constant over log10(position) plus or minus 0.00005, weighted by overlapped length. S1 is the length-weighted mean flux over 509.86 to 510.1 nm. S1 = 24.6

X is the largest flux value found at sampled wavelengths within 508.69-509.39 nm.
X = 25.1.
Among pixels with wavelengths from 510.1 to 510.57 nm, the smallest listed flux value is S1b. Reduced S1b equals 22.9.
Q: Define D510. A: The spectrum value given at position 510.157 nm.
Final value 24.8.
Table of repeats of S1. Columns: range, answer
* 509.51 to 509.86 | 24.6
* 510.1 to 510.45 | 24.2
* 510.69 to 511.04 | 22.6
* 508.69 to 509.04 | 24.1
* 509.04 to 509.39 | 24.7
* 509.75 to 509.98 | 25.2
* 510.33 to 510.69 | 23.1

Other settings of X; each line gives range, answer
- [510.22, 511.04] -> 24.4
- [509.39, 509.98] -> 25.5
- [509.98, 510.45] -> 24.8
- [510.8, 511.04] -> 23.3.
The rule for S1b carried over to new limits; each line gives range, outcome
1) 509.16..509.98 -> 23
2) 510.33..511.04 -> 22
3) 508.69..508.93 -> 23.7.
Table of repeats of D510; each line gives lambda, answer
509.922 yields 24.8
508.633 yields 24.2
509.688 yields 25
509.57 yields 23.4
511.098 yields 23.9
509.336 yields 24.4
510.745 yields 22.6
